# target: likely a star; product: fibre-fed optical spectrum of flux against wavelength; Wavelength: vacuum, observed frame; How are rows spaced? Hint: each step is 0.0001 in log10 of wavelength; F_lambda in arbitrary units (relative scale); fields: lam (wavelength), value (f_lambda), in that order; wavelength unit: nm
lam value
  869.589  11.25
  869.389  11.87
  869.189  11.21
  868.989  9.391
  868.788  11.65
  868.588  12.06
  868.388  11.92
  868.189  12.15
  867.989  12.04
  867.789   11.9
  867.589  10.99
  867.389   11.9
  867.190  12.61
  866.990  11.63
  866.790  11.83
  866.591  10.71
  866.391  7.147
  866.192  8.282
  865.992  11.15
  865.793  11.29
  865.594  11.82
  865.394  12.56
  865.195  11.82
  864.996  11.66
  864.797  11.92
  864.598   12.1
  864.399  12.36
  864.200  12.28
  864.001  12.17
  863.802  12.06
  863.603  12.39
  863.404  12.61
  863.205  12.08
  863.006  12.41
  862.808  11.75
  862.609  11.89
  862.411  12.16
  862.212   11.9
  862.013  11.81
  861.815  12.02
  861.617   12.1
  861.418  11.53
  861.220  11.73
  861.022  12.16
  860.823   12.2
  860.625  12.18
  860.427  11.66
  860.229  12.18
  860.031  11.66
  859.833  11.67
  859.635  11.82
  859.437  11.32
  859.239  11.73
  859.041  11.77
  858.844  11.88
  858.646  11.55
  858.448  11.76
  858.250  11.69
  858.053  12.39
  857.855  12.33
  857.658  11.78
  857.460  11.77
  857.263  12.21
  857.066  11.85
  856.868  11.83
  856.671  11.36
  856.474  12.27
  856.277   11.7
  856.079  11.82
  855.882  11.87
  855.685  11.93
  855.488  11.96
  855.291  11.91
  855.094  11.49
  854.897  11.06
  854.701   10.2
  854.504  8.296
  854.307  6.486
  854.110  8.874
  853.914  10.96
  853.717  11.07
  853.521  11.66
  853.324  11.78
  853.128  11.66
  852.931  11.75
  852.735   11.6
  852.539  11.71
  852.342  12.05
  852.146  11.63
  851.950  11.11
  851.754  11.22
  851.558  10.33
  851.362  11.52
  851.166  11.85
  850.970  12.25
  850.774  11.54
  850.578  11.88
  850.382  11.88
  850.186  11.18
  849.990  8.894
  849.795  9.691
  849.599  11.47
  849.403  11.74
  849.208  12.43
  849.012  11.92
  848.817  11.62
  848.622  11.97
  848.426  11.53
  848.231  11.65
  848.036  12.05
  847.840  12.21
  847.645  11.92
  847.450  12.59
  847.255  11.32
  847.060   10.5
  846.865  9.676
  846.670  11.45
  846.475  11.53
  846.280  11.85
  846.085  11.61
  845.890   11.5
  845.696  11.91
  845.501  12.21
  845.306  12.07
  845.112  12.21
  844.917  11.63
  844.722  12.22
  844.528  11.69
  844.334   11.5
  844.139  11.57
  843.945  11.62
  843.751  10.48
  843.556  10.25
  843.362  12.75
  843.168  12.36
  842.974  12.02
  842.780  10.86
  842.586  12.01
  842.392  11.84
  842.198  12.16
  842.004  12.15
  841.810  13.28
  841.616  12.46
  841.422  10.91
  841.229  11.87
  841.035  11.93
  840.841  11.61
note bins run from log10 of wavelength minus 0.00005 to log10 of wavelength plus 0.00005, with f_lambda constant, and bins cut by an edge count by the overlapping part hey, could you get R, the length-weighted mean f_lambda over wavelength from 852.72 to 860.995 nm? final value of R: 11.5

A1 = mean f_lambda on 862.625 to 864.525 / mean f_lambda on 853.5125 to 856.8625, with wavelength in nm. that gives 1.12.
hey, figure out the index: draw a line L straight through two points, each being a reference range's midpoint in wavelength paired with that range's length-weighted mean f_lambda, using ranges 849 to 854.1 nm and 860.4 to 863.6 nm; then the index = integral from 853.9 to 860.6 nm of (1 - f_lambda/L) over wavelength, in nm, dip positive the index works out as 0.19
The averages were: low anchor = 11.4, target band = 11.4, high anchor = 12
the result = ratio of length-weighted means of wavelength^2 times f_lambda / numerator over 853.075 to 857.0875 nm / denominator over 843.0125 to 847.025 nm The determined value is 0.97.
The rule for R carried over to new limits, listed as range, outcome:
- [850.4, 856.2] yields 11.2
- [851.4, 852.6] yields 11.3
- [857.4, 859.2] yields 11.9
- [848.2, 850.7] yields 11.4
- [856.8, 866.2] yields 11.9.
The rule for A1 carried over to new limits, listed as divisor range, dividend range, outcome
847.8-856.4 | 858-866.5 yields 1.04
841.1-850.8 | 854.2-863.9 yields 1.00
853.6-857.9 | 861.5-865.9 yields 1.08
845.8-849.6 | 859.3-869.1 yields 1.00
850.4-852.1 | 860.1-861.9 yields 1.04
